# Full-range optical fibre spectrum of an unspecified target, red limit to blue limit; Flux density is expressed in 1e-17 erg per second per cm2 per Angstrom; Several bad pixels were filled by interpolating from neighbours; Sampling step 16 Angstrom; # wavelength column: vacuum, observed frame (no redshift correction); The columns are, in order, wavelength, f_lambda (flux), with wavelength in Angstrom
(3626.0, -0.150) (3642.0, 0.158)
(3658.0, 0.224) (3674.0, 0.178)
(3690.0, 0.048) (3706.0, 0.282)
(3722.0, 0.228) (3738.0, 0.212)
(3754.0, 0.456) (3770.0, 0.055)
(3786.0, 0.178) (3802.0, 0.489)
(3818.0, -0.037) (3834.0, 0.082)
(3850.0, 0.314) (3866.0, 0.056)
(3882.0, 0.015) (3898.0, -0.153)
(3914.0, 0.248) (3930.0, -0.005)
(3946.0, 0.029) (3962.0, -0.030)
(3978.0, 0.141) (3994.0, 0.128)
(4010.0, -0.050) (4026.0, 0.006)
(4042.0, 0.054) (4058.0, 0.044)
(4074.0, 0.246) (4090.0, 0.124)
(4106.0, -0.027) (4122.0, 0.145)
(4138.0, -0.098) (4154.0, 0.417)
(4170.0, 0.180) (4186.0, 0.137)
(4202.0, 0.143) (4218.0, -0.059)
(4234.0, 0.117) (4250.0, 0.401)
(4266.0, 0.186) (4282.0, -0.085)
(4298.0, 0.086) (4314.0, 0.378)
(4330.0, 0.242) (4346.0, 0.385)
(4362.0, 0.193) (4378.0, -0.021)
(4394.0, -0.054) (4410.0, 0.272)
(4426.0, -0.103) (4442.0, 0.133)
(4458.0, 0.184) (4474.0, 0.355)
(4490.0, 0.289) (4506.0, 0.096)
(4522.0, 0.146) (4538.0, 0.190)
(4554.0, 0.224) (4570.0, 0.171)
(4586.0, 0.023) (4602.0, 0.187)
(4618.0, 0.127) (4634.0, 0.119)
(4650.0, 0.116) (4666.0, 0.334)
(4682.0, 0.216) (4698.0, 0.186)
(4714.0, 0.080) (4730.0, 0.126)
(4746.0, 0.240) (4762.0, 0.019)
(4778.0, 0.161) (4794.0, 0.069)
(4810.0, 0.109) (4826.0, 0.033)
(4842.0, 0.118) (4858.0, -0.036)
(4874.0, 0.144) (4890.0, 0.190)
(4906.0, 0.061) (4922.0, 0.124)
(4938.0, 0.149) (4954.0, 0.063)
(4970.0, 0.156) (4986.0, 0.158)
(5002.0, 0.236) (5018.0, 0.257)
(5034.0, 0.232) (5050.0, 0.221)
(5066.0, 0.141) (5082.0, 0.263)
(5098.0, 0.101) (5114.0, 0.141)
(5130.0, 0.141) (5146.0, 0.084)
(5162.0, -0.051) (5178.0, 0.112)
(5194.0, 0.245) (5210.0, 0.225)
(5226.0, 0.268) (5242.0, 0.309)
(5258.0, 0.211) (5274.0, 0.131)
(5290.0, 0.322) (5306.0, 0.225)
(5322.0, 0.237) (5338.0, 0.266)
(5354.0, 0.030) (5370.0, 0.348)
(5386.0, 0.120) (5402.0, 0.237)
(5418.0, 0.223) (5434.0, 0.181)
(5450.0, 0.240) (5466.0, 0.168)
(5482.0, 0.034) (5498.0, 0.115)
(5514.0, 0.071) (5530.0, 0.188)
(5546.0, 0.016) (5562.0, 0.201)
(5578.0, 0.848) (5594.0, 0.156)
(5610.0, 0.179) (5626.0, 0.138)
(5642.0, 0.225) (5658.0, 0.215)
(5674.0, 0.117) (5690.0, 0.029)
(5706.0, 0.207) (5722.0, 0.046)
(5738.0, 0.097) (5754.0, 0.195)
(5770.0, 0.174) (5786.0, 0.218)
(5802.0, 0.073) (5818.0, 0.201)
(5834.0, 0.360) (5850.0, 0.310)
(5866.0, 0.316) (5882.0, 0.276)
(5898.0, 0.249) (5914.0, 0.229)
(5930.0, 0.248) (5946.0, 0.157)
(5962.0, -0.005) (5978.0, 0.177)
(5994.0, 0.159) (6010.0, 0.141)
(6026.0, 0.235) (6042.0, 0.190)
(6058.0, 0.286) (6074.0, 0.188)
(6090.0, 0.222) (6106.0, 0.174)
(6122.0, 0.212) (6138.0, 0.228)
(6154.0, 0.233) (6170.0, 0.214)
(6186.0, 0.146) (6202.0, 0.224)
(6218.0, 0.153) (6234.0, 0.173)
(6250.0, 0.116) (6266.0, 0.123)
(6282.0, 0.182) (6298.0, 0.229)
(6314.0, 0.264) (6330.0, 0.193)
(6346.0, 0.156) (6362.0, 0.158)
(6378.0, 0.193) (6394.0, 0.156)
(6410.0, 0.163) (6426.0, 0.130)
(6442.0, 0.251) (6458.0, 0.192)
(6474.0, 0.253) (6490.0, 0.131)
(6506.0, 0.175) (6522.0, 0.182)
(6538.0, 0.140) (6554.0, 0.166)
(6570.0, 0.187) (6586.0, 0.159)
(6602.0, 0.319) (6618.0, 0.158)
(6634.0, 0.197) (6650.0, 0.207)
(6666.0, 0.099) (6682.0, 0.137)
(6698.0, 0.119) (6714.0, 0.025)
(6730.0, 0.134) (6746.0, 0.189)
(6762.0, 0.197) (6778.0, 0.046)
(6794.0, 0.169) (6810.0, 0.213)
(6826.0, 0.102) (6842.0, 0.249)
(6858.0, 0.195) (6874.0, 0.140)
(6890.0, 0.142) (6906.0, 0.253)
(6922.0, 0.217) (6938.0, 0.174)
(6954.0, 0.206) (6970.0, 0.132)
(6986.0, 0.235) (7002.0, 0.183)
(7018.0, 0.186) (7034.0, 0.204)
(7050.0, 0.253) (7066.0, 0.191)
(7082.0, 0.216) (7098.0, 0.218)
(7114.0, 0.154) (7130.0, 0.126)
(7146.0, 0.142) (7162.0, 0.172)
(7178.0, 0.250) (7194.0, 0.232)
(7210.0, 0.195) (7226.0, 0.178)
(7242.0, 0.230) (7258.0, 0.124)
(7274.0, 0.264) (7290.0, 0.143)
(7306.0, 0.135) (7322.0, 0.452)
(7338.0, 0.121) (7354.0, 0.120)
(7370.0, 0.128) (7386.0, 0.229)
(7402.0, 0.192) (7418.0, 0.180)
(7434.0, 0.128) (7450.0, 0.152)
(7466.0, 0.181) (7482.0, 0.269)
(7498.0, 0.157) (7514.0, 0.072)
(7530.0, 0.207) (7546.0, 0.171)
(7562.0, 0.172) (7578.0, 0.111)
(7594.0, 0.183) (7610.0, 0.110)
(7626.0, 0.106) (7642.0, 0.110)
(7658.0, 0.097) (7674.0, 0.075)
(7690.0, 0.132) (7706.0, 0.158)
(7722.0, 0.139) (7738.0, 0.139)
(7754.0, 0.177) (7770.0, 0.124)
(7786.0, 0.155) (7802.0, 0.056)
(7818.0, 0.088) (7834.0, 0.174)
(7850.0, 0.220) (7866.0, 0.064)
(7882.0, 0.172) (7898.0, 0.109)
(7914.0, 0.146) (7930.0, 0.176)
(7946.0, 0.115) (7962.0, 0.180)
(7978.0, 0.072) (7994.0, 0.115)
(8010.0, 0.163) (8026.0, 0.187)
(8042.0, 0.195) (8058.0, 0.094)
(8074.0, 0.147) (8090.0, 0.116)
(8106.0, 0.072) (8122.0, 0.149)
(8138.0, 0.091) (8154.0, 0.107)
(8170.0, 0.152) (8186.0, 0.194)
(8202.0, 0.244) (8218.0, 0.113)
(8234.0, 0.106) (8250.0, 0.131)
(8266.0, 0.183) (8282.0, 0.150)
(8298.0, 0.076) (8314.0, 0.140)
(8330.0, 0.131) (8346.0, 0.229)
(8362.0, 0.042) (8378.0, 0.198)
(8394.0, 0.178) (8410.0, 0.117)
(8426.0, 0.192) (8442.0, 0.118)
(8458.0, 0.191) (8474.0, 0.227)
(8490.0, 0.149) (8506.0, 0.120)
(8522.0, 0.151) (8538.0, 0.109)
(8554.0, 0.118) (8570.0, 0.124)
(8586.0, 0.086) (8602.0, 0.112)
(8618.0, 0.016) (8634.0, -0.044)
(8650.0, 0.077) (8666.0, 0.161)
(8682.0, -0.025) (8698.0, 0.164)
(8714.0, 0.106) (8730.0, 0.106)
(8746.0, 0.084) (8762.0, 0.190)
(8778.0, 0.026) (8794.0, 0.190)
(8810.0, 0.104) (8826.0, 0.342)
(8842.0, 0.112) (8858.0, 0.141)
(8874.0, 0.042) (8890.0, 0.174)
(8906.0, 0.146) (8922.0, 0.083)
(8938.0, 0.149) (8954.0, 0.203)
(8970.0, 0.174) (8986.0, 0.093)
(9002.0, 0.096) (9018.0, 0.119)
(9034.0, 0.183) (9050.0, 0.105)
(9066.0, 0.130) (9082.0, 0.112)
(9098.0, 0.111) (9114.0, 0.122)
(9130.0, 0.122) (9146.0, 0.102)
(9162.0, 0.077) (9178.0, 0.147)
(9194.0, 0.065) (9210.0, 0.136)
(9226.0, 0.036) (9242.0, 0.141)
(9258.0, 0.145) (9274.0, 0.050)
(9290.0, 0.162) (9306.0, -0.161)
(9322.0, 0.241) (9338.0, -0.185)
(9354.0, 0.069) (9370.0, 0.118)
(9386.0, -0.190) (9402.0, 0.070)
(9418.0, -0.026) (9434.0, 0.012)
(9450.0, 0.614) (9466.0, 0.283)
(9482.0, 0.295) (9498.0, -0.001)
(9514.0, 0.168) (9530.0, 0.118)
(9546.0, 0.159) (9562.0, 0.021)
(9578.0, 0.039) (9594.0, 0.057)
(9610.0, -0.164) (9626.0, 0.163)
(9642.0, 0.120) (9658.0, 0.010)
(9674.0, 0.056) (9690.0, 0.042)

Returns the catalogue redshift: 0.115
